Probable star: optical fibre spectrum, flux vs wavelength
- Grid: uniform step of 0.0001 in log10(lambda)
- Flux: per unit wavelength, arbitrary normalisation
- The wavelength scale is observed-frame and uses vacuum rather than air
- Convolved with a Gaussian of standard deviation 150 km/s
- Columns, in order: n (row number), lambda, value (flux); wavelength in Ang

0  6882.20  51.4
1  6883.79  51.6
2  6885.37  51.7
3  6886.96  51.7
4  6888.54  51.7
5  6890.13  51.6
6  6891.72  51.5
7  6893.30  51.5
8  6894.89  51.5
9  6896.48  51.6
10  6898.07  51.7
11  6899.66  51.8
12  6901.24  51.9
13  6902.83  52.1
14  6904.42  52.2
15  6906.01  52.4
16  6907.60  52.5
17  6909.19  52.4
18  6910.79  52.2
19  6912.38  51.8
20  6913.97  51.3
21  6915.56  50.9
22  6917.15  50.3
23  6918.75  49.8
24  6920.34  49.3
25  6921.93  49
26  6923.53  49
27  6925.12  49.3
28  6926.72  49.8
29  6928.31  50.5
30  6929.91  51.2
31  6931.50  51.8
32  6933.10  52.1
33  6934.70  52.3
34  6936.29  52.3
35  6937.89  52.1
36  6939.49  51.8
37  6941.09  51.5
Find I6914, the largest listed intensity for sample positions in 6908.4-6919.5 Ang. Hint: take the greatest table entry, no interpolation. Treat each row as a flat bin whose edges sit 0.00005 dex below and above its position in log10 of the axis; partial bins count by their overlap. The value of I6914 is 52.4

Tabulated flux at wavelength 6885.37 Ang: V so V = 51.7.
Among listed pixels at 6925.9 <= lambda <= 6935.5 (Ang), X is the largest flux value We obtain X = 52.3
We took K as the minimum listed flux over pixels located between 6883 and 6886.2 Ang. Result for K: 51.6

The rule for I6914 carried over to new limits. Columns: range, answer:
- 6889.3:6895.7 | 51.6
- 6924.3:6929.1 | 50.5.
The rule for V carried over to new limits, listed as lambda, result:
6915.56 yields 50.9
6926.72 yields 49.8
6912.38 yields 51.8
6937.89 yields 52.1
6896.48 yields 51.6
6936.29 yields 52.3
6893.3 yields 51.5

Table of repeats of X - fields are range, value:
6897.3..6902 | 51.9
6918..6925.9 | 49.8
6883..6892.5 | 51.7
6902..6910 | 52.5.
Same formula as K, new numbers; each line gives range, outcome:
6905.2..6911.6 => 52.2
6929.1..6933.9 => 51.2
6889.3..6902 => 51.5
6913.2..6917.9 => 50.3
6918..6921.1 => 49.3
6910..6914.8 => 51.3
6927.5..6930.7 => 50.5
